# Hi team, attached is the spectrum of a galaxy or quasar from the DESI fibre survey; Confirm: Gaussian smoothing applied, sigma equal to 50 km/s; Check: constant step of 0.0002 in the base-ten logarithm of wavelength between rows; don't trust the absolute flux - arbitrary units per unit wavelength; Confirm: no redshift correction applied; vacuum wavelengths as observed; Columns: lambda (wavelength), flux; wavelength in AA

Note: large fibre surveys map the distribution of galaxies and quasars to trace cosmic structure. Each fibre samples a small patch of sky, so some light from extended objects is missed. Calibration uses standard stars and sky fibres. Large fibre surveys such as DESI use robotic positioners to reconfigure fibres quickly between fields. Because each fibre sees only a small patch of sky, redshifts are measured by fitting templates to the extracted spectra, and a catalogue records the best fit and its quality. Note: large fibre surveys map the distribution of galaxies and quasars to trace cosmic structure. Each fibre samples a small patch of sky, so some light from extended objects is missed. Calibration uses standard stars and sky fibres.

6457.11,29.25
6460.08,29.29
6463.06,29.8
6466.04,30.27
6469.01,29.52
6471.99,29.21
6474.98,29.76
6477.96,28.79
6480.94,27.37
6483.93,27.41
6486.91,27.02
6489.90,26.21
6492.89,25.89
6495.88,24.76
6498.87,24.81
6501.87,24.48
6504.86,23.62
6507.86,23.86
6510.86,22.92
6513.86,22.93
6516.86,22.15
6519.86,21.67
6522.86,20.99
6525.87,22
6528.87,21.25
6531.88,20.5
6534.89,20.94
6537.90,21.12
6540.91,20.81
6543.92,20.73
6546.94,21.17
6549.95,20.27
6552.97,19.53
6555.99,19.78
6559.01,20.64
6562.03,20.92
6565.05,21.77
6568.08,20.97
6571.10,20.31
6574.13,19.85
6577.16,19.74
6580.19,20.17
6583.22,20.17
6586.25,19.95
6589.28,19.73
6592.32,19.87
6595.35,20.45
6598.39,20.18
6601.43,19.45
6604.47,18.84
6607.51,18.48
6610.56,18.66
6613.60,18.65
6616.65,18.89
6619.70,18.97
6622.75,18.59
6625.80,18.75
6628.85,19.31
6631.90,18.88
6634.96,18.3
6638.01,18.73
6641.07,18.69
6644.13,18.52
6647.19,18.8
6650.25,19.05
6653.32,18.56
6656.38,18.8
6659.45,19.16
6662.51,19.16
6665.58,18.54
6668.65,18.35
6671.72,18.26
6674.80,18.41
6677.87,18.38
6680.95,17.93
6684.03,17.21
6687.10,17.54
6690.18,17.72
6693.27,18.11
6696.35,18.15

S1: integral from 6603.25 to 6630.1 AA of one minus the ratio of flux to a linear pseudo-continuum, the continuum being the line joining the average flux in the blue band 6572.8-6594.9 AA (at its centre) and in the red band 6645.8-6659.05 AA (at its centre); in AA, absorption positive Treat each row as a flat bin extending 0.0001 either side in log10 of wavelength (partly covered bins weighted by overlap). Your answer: 0.9 AA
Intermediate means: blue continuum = 20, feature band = 18.8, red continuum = 18.8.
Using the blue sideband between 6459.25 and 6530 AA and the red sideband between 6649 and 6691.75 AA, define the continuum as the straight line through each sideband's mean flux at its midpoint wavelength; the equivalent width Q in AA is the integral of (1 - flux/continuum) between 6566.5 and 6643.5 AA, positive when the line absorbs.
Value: 6.15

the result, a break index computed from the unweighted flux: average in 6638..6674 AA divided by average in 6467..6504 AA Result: 0.7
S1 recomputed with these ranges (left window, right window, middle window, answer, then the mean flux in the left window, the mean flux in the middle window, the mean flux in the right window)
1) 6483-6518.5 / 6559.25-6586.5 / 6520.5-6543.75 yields 1.7 AA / 24.6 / 21.1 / 20.5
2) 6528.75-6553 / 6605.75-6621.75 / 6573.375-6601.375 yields -0.8 AA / 20.7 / 20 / 18.7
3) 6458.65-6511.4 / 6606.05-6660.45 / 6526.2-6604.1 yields 7.2 AA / 27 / 20.4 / 18.8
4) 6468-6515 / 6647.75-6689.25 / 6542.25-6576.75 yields 3.9 AA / 26.1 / 20.5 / 18.4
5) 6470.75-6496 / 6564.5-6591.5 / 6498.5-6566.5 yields 5.9 AA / 27.5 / 21.6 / 20.2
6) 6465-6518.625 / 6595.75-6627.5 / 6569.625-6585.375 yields 0.7 AA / 26.1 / 20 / 19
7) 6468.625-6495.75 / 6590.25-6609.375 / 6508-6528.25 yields 2.4 AA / 27.7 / 22.2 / 19.5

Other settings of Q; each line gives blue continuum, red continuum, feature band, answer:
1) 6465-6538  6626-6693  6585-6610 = 1.7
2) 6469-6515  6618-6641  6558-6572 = 0.8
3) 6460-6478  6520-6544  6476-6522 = 1.2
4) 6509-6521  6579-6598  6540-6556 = 0.7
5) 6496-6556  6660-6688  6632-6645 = 0.4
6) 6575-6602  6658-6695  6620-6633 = 0.2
